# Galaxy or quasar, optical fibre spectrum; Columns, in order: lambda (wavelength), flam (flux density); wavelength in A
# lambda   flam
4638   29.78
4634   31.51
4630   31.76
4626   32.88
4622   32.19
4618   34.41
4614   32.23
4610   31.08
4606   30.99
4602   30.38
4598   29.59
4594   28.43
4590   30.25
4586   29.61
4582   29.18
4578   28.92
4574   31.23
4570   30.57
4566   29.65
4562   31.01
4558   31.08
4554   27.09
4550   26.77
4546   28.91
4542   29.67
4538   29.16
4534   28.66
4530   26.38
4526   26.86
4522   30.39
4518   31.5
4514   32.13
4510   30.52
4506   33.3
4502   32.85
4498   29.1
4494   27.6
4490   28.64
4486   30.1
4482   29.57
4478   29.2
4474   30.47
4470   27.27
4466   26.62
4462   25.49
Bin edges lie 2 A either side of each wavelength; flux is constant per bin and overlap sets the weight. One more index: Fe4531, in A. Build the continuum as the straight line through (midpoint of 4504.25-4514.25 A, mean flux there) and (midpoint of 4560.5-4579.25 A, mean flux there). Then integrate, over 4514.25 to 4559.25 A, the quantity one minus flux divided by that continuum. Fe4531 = 3.4 A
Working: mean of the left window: 31.9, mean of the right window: 30.3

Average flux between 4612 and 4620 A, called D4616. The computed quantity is 33.3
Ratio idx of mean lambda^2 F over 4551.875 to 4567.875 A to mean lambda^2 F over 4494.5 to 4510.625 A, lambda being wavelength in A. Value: 1.0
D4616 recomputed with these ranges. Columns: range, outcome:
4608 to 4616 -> 31.7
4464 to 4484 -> 28.6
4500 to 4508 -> 33.1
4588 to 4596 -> 29.3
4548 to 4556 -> 26.9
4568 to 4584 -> 30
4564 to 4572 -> 30.1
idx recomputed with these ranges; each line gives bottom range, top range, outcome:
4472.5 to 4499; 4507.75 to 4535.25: 1.03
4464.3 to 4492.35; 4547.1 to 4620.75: 1.10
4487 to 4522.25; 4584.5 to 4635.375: 1.07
